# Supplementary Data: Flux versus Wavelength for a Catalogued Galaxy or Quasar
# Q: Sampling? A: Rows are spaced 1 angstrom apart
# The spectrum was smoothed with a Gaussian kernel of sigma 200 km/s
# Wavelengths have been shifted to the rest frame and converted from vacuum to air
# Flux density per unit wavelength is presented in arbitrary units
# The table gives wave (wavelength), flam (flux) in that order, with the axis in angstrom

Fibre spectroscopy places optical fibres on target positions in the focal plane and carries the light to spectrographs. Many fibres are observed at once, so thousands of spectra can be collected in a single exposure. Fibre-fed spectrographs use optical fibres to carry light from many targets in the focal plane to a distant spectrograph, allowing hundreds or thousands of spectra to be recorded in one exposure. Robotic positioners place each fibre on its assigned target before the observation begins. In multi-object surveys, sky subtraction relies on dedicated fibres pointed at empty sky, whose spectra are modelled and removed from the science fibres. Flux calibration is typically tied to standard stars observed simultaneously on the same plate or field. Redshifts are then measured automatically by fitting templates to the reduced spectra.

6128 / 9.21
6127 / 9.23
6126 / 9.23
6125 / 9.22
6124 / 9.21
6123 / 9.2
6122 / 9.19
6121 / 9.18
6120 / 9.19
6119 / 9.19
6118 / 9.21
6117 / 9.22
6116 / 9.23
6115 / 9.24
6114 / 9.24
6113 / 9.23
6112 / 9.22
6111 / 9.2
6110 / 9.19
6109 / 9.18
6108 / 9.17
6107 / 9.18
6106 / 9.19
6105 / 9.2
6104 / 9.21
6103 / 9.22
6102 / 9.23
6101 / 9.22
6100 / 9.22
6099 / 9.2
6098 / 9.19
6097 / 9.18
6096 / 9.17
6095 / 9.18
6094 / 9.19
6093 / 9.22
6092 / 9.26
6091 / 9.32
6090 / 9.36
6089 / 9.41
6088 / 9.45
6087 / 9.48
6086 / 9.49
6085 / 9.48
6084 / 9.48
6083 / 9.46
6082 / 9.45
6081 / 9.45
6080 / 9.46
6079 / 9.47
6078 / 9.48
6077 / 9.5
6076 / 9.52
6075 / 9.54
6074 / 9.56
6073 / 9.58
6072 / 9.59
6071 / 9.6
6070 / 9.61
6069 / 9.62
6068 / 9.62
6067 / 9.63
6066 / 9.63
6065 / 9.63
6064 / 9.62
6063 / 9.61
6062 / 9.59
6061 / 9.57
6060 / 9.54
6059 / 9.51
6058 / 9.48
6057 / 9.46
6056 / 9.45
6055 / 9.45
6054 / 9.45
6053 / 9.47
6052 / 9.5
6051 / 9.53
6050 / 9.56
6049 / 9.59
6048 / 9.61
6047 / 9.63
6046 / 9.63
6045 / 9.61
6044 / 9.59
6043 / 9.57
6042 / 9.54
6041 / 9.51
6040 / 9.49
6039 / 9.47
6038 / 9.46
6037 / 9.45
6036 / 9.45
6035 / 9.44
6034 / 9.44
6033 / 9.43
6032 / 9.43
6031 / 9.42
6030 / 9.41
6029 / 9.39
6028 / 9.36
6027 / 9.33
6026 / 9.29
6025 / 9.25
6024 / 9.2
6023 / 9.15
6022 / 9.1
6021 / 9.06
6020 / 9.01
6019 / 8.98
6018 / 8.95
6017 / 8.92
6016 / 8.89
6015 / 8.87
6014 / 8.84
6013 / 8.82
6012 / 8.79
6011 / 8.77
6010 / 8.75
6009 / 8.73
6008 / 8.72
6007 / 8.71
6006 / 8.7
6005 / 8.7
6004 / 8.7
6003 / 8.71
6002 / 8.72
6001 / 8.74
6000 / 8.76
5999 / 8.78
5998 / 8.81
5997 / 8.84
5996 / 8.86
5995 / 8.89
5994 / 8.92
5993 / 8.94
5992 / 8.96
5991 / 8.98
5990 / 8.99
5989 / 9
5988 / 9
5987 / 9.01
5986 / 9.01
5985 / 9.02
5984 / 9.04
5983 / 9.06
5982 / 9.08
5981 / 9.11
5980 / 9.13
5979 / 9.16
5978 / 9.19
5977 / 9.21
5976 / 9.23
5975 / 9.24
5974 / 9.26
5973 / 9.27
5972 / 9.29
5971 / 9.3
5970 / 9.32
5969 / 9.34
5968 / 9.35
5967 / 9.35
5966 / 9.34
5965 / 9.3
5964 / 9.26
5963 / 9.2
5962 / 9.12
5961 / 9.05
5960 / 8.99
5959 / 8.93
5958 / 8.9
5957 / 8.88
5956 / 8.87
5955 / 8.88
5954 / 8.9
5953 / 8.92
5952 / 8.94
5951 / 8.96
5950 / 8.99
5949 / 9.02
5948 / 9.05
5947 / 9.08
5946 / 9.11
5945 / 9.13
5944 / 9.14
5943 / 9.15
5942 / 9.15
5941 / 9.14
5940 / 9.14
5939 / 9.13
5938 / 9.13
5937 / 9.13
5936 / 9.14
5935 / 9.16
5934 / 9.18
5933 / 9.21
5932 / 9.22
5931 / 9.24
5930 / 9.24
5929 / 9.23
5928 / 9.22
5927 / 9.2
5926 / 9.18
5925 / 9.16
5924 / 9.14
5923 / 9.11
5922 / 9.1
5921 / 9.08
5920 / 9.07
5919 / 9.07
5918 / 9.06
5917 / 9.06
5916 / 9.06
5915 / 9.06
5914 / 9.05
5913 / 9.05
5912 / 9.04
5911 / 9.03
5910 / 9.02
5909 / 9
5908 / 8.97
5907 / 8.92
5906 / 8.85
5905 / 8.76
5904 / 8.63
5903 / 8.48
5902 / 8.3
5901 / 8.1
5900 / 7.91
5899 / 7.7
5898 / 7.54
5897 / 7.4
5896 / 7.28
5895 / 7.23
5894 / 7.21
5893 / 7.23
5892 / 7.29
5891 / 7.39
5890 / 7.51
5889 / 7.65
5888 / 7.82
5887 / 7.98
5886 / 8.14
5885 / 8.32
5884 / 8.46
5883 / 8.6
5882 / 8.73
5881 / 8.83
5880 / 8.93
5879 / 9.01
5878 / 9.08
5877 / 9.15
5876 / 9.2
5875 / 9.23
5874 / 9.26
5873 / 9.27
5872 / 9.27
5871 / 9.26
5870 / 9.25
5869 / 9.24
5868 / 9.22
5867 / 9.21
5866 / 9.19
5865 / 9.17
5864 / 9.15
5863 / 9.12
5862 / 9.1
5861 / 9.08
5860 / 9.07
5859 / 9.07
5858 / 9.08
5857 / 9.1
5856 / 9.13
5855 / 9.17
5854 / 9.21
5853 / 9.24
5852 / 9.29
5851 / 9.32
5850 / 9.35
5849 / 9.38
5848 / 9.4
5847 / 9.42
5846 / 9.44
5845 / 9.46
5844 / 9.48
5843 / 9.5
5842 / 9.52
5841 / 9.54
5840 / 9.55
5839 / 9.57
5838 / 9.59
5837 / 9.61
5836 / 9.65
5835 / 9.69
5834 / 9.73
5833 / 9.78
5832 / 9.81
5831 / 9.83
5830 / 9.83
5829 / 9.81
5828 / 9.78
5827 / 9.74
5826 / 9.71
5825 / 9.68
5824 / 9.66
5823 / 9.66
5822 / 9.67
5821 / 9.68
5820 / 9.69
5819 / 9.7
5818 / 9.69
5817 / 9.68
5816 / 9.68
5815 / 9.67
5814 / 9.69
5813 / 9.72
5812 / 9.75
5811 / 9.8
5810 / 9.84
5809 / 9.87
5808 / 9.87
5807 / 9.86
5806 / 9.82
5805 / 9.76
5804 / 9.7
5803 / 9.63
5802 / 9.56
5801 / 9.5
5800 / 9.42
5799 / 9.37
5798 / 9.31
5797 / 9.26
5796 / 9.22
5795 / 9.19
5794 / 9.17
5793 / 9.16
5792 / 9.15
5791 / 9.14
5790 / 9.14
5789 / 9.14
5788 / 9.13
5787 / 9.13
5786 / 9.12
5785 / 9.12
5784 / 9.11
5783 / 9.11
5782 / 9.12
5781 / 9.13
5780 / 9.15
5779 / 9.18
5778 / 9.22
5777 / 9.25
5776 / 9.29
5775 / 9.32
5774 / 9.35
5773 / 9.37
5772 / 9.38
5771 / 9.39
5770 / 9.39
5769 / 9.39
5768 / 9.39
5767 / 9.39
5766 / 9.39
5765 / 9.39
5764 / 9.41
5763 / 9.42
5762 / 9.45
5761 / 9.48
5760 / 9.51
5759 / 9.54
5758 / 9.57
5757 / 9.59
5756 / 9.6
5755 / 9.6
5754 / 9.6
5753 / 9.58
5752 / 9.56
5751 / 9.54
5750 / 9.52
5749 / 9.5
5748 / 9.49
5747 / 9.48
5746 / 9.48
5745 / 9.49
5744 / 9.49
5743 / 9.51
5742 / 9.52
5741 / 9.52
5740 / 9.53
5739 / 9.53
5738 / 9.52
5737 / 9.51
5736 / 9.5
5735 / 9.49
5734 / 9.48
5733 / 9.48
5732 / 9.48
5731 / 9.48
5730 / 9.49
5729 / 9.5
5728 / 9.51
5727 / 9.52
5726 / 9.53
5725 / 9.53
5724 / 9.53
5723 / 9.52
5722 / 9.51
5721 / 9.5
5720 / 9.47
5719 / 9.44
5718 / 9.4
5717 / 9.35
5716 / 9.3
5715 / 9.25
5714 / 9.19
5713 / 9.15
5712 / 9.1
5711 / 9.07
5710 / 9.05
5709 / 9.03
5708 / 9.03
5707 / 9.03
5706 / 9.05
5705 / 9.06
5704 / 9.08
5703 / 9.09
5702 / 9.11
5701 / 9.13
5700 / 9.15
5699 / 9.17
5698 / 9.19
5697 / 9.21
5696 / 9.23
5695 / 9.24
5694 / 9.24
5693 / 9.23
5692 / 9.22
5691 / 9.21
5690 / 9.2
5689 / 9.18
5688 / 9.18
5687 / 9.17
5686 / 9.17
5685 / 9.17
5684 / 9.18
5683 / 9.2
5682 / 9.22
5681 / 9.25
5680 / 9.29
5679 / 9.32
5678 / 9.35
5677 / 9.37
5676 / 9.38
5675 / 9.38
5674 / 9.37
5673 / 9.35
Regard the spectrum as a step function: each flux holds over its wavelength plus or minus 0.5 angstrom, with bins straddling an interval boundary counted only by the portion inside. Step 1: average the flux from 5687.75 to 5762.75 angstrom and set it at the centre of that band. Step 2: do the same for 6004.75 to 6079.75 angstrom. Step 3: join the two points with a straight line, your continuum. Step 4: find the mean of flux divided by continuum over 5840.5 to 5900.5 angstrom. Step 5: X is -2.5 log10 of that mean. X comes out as 0.07 mag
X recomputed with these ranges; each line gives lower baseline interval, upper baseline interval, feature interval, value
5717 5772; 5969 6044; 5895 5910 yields 0.12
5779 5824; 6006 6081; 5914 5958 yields 0.04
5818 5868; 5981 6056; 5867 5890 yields 0.07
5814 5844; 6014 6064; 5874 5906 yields 0.17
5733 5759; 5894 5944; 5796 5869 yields -0.04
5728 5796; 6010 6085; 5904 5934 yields 0.04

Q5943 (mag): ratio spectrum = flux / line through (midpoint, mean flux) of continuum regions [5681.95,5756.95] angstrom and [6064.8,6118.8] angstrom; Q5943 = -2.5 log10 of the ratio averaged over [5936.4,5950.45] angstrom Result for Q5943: 0.03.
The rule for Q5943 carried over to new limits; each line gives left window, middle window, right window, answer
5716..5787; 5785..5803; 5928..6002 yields 0.01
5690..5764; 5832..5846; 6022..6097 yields -0.02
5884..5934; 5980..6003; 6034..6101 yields 0.01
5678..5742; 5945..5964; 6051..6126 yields 0.04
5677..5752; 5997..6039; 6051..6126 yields 0.04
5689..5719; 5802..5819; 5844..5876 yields -0.06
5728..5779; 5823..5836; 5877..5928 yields -0.09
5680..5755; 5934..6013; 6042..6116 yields 0.04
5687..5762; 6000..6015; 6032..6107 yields 0.08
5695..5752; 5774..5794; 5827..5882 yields 0.02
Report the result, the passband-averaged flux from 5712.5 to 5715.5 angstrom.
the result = 9.2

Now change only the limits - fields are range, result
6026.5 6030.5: 9.37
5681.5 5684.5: 9.2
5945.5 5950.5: 9.05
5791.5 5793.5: 9.16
